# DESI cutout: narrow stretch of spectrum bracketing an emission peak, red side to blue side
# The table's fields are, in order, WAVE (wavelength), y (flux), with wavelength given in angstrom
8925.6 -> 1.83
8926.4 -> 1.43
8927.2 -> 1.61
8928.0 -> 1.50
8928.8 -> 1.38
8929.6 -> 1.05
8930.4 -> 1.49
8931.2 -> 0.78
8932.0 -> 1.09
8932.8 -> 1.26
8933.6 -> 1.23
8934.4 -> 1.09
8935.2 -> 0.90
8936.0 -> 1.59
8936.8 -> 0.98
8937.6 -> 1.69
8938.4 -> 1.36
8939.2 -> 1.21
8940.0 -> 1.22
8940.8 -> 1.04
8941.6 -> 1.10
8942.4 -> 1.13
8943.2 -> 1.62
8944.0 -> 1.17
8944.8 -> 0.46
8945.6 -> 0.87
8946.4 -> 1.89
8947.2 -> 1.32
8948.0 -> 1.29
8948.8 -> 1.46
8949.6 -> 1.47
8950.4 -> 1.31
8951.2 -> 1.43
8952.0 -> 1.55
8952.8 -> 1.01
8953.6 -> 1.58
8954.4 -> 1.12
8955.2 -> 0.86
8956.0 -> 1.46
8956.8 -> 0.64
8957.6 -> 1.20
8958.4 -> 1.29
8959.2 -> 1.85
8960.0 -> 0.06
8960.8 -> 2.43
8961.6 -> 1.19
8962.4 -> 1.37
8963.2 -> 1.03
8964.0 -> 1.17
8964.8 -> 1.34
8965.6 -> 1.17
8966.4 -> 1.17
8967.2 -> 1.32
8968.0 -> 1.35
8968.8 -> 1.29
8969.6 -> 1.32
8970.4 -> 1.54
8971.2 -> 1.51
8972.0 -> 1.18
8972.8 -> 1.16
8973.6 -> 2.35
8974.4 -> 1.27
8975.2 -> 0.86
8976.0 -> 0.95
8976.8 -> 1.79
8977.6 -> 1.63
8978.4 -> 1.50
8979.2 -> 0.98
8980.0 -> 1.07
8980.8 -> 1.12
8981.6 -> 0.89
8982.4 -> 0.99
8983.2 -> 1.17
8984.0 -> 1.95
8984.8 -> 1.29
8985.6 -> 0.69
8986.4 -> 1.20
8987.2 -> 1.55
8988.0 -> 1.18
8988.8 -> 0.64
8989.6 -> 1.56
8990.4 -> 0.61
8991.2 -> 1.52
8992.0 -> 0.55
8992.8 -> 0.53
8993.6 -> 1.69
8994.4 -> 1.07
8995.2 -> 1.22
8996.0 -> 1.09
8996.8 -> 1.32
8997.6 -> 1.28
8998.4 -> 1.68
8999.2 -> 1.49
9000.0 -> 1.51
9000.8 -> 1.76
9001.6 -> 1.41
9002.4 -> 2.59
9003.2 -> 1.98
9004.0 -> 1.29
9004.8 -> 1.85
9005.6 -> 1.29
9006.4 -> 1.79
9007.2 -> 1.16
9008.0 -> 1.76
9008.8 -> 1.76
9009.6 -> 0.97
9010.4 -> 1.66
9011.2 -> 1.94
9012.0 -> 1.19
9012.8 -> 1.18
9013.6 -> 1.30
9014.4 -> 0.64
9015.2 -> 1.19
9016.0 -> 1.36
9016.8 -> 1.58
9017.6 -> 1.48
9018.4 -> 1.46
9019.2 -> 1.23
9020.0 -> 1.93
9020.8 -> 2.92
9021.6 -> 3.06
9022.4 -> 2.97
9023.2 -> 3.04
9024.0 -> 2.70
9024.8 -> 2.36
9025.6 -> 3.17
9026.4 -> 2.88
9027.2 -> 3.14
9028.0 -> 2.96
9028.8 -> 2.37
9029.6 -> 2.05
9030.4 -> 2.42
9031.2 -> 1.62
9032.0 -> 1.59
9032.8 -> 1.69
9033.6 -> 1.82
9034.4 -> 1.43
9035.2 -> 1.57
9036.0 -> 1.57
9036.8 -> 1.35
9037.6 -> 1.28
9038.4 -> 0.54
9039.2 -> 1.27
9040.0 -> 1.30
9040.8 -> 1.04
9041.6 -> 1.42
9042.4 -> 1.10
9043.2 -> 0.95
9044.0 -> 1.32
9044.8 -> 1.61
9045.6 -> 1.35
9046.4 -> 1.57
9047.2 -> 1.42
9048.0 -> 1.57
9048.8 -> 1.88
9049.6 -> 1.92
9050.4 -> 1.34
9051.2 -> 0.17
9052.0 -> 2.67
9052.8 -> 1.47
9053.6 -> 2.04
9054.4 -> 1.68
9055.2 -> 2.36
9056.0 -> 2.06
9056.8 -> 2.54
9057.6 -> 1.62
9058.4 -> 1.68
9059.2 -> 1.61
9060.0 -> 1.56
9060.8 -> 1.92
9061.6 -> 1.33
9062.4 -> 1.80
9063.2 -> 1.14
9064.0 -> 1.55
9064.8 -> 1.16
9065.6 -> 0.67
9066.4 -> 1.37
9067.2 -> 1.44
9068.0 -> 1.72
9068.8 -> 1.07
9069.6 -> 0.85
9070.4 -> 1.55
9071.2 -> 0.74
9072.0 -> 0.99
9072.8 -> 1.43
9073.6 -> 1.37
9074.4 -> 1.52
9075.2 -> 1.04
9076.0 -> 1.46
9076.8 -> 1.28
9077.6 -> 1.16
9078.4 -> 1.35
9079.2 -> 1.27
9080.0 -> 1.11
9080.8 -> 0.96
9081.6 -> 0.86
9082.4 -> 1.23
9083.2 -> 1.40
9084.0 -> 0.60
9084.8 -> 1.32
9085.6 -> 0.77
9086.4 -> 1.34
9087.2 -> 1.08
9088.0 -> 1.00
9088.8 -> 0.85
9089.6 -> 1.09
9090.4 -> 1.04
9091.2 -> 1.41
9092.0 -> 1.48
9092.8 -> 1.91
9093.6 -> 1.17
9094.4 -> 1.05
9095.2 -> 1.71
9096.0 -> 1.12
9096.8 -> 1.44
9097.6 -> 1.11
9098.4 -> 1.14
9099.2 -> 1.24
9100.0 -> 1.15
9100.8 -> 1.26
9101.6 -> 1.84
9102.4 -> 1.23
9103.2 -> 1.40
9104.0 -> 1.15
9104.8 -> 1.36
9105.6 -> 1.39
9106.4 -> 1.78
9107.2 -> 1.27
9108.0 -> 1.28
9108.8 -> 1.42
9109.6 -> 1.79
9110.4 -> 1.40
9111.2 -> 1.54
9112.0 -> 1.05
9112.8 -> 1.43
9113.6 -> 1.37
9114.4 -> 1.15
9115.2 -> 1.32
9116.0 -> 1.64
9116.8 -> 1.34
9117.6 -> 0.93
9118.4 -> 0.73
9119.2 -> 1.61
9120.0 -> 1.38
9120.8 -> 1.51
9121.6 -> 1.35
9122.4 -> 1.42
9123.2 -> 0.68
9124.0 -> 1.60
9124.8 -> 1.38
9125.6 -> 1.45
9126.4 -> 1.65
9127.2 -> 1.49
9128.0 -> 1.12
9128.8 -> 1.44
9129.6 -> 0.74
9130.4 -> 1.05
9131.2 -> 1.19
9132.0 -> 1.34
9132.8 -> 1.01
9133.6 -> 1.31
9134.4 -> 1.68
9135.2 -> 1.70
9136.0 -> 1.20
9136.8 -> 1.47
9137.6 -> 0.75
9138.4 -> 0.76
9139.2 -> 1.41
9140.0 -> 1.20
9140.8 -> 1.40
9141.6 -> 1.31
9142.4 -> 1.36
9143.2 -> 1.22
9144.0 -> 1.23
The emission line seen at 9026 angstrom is H-alpha 6563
